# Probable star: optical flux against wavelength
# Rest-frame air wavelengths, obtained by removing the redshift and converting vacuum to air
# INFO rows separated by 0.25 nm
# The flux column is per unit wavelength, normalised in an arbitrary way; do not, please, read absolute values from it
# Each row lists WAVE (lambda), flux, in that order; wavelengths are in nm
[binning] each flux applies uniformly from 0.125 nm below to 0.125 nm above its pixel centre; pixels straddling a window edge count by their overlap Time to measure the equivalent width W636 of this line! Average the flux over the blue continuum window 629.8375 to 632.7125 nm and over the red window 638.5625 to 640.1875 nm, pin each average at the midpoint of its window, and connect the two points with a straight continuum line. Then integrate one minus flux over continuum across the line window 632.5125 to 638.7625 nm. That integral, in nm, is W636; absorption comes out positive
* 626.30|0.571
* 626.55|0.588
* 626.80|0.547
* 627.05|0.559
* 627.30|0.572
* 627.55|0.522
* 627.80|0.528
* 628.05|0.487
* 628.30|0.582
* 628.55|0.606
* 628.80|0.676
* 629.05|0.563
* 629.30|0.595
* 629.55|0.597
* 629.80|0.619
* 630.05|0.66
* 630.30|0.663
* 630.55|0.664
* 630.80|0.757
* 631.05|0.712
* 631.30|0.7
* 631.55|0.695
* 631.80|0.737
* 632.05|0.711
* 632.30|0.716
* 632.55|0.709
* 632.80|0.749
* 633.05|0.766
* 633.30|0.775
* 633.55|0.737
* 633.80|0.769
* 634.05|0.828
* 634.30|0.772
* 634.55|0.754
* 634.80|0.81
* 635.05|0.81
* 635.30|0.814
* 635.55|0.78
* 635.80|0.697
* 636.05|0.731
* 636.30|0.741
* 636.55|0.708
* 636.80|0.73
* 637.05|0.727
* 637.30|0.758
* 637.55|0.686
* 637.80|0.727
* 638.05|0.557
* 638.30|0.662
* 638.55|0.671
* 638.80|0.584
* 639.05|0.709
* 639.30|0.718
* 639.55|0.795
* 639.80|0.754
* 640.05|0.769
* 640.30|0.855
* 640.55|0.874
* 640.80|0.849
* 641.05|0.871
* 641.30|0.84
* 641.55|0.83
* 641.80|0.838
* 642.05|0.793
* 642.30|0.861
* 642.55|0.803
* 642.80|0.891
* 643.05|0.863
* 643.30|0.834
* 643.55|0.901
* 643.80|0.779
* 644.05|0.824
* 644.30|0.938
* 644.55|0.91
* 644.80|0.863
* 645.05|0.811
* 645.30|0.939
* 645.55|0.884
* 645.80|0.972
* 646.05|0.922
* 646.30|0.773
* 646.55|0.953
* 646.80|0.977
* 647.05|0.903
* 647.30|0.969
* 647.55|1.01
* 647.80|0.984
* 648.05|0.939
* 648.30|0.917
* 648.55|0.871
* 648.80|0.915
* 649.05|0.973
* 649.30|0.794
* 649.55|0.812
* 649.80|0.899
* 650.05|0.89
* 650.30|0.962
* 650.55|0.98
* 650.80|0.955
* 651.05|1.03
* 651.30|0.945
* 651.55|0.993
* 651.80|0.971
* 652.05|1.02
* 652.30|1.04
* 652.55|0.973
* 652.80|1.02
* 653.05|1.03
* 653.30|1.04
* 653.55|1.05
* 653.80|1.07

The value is -0.24 nm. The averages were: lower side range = 0.7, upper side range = 0.719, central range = 0.737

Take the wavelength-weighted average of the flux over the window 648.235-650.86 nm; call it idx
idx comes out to 0.905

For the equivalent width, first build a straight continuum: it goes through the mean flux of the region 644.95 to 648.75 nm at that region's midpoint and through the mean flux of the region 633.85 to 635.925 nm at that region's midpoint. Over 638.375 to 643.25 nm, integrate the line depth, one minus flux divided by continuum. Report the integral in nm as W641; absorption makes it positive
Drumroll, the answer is 0.316 nm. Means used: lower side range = 0.783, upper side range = 0.922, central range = 0.797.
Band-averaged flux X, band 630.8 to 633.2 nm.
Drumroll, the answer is 0.724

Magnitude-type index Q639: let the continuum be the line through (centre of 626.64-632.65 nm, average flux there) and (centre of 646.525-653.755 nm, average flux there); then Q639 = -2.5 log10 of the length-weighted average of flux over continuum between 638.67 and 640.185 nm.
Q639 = 0.10 mag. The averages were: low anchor 0.632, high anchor 0.96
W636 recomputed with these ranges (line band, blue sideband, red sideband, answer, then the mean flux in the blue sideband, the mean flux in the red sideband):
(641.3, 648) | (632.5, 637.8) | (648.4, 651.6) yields -0.17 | 0.755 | 0.923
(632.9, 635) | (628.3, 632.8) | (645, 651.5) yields -0.17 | 0.669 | 0.924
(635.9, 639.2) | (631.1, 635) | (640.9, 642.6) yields 0.42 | 0.749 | 0.835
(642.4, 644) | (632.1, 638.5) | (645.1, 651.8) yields 0.02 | 0.739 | 0.929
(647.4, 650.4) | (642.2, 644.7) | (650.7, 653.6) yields 0.11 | 0.86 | 1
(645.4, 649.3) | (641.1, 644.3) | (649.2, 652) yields -0.13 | 0.843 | 0.934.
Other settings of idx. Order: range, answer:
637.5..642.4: 0.763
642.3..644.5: 0.856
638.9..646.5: 0.842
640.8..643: 0.842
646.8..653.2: 0.953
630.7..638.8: 0.732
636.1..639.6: 0.697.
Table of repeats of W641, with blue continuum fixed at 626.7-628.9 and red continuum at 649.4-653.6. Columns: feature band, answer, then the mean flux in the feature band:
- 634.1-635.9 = -0.241 nm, 0.78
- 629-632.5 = -0.333 nm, 0.674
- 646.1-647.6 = -0.054 nm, 0.926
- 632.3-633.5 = -0.172 nm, 0.745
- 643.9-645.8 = -0.059 nm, 0.886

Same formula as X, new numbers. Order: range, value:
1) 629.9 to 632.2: 0.699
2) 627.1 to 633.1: 0.647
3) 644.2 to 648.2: 0.922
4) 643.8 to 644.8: 0.873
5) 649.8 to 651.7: 0.961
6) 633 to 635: 0.778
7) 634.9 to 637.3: 0.75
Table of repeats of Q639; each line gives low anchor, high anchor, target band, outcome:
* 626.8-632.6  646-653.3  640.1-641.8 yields -0.05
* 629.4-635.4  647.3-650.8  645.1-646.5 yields -0.01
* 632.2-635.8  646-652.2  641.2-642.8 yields 0.03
